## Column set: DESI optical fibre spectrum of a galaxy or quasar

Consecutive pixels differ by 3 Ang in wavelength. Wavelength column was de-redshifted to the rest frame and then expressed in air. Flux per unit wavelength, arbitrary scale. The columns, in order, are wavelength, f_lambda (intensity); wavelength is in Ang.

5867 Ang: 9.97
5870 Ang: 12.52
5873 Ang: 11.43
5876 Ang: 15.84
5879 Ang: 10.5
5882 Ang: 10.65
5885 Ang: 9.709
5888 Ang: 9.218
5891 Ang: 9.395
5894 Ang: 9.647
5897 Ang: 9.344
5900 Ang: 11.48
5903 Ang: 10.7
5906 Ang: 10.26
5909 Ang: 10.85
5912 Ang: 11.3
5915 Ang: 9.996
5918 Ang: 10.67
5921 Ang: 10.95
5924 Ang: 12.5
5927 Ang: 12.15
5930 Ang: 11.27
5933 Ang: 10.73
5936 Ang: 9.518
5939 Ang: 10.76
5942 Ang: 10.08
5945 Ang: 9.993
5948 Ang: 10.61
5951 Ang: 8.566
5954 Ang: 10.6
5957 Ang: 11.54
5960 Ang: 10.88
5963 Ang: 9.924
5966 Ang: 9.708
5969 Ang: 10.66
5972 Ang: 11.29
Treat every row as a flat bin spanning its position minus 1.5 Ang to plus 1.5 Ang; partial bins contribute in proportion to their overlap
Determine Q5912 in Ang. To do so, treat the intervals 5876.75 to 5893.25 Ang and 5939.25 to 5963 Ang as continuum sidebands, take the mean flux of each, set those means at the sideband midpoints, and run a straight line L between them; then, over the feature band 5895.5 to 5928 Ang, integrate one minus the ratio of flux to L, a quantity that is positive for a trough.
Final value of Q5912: -2.18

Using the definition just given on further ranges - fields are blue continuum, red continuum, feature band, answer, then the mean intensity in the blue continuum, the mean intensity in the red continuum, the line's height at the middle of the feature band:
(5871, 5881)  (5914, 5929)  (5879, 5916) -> 5.23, 12.5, 11.3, 11.9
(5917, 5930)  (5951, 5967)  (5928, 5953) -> 1.74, 11.6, 10.4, 11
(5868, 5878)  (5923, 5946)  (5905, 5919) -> 1.20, 13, 10.9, 11.6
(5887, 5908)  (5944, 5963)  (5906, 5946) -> -2.45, 10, 10.3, 10.2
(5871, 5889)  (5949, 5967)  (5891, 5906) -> 1.16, 11.3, 10.2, 11.1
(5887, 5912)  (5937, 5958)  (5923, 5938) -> -1.37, 10.2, 10.3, 10.2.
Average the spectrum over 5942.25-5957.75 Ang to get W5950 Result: 10.2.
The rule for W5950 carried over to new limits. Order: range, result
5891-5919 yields 10.4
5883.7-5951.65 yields 10.4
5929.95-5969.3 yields 10.3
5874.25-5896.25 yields 10.7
